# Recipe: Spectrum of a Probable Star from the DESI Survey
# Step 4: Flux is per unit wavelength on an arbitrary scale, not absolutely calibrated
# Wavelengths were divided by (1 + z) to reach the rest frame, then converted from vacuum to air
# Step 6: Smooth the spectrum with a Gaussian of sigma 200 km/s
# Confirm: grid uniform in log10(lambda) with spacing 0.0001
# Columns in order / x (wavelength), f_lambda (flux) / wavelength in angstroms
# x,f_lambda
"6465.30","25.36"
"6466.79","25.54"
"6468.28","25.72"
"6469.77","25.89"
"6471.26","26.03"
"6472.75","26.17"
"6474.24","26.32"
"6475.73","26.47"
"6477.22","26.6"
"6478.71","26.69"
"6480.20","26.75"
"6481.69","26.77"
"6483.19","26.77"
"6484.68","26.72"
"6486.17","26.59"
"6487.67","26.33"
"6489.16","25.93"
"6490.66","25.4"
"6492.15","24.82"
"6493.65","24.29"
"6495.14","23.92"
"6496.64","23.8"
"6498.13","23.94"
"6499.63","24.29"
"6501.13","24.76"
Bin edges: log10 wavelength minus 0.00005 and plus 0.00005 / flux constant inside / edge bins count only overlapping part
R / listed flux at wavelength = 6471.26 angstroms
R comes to 26.03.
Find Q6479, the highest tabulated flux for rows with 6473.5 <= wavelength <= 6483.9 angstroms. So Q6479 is 26.77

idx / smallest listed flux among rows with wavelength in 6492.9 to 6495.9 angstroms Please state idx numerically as 23.92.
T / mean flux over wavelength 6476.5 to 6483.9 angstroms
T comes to 26.7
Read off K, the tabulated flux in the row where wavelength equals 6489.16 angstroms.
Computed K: 25.93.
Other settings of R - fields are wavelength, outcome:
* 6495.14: 23.92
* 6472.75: 26.17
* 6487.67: 26.33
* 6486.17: 26.59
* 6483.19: 26.77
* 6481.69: 26.77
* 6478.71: 26.69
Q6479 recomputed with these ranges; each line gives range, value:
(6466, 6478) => 26.6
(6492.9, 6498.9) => 24.29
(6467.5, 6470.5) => 25.89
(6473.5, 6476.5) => 26.47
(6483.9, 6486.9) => 26.72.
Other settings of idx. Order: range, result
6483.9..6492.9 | 24.82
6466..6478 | 25.54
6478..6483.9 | 26.69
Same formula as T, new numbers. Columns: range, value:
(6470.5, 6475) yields 26.2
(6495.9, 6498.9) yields 23.9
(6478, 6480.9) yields 26.7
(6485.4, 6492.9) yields 25.8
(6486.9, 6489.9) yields 26.1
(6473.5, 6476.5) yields 26.4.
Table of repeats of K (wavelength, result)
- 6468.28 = 25.72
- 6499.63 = 24.29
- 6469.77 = 25.89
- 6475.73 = 26.47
